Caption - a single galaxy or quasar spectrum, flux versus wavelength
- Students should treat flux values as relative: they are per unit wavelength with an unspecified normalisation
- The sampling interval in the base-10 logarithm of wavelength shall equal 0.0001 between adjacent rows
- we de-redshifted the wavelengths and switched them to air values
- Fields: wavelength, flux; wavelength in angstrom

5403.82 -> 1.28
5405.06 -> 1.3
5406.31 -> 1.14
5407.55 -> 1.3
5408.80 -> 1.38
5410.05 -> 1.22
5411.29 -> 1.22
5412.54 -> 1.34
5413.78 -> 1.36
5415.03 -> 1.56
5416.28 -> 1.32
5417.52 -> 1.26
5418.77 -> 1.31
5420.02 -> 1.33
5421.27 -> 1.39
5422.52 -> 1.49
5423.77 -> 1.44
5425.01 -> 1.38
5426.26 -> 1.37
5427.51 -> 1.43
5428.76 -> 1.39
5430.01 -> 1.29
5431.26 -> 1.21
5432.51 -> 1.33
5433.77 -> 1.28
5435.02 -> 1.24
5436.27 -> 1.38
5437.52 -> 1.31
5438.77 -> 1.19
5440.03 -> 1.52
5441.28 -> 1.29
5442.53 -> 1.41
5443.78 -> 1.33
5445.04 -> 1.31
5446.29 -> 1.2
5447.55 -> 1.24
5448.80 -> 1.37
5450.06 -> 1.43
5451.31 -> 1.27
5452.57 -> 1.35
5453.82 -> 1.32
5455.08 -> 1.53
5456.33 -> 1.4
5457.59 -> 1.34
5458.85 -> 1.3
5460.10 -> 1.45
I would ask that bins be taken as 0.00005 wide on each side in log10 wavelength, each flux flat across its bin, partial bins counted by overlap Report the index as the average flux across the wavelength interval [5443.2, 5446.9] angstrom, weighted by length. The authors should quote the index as 1.28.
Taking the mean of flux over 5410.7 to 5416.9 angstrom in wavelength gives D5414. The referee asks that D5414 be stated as 1.36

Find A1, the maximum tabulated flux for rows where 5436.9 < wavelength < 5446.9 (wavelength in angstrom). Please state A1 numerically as 1.52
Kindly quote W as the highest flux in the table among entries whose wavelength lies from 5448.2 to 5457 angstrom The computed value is 1.53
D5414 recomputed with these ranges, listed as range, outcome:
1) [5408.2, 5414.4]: 1.3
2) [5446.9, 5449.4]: 1.3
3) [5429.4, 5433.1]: 1.28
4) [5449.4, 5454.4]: 1.34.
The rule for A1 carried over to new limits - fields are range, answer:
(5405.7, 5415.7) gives 1.56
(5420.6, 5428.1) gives 1.49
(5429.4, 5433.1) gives 1.33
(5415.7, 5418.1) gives 1.32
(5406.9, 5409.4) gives 1.38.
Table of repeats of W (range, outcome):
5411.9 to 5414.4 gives 1.36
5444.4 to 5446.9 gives 1.31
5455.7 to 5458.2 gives 1.4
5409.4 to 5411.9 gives 1.22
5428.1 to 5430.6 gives 1.39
